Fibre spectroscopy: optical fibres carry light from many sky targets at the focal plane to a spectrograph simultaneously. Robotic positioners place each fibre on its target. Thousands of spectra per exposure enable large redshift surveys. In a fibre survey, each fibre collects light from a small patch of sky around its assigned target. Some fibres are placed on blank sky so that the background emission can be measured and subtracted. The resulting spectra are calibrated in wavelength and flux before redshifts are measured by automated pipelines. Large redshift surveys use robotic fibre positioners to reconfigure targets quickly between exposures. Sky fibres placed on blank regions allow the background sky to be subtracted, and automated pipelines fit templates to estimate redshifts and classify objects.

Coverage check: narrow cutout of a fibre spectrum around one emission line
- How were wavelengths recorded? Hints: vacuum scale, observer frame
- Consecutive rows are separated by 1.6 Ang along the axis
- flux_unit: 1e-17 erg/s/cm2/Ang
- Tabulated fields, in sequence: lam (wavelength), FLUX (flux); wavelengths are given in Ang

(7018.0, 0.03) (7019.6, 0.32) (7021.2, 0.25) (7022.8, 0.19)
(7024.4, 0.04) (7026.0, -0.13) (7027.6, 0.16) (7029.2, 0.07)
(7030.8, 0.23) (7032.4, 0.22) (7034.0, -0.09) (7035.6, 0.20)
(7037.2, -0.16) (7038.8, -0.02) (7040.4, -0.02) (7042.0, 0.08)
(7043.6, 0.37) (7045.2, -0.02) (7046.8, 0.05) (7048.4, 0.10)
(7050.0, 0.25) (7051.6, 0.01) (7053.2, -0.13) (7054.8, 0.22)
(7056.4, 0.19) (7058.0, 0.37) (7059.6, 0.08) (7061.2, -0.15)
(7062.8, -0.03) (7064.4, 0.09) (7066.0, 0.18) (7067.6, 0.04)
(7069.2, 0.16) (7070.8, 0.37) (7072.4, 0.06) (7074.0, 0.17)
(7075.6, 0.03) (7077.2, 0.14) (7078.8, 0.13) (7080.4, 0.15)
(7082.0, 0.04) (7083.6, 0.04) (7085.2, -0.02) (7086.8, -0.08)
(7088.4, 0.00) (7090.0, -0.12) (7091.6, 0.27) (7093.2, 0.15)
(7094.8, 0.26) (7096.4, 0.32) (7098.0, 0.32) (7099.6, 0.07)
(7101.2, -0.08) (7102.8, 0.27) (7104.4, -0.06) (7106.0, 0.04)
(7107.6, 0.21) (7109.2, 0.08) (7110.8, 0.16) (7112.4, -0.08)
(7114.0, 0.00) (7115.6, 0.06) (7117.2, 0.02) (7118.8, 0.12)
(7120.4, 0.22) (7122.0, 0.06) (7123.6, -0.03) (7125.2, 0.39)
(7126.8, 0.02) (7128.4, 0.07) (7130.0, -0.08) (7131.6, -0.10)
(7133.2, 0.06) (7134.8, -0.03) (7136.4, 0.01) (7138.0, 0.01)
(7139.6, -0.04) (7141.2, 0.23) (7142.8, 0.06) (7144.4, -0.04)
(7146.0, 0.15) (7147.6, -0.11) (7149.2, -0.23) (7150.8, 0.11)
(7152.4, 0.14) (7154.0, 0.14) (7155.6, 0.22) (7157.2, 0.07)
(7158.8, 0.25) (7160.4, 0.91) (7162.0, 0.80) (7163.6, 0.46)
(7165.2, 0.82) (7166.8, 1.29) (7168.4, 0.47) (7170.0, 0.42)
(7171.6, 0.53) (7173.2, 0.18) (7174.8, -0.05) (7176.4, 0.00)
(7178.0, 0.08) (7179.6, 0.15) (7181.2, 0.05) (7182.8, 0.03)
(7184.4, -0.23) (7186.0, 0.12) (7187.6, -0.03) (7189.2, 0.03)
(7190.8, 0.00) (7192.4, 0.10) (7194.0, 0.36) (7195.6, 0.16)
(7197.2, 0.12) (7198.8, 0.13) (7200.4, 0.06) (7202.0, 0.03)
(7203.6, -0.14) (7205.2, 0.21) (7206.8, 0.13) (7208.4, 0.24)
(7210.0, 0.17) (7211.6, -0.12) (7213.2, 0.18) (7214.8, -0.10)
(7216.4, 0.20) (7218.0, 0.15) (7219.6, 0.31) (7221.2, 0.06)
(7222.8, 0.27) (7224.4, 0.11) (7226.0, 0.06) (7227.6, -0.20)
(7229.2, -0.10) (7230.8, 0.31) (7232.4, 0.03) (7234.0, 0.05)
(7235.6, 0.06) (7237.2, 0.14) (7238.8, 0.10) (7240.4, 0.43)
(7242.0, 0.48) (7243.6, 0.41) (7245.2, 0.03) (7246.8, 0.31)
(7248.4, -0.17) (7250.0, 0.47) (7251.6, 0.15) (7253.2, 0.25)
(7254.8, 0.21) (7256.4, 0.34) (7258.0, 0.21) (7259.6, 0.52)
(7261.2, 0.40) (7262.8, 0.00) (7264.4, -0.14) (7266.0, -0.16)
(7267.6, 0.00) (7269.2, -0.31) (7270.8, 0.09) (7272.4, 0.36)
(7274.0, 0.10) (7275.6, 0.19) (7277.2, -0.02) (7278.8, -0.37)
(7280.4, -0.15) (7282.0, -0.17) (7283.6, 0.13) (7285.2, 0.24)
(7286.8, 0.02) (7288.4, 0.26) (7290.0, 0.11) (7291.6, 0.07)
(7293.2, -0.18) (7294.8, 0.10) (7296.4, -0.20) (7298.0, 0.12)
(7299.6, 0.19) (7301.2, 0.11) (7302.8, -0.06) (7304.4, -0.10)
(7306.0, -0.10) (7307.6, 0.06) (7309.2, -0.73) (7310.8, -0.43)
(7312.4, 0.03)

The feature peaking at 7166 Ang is [O II] 3727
